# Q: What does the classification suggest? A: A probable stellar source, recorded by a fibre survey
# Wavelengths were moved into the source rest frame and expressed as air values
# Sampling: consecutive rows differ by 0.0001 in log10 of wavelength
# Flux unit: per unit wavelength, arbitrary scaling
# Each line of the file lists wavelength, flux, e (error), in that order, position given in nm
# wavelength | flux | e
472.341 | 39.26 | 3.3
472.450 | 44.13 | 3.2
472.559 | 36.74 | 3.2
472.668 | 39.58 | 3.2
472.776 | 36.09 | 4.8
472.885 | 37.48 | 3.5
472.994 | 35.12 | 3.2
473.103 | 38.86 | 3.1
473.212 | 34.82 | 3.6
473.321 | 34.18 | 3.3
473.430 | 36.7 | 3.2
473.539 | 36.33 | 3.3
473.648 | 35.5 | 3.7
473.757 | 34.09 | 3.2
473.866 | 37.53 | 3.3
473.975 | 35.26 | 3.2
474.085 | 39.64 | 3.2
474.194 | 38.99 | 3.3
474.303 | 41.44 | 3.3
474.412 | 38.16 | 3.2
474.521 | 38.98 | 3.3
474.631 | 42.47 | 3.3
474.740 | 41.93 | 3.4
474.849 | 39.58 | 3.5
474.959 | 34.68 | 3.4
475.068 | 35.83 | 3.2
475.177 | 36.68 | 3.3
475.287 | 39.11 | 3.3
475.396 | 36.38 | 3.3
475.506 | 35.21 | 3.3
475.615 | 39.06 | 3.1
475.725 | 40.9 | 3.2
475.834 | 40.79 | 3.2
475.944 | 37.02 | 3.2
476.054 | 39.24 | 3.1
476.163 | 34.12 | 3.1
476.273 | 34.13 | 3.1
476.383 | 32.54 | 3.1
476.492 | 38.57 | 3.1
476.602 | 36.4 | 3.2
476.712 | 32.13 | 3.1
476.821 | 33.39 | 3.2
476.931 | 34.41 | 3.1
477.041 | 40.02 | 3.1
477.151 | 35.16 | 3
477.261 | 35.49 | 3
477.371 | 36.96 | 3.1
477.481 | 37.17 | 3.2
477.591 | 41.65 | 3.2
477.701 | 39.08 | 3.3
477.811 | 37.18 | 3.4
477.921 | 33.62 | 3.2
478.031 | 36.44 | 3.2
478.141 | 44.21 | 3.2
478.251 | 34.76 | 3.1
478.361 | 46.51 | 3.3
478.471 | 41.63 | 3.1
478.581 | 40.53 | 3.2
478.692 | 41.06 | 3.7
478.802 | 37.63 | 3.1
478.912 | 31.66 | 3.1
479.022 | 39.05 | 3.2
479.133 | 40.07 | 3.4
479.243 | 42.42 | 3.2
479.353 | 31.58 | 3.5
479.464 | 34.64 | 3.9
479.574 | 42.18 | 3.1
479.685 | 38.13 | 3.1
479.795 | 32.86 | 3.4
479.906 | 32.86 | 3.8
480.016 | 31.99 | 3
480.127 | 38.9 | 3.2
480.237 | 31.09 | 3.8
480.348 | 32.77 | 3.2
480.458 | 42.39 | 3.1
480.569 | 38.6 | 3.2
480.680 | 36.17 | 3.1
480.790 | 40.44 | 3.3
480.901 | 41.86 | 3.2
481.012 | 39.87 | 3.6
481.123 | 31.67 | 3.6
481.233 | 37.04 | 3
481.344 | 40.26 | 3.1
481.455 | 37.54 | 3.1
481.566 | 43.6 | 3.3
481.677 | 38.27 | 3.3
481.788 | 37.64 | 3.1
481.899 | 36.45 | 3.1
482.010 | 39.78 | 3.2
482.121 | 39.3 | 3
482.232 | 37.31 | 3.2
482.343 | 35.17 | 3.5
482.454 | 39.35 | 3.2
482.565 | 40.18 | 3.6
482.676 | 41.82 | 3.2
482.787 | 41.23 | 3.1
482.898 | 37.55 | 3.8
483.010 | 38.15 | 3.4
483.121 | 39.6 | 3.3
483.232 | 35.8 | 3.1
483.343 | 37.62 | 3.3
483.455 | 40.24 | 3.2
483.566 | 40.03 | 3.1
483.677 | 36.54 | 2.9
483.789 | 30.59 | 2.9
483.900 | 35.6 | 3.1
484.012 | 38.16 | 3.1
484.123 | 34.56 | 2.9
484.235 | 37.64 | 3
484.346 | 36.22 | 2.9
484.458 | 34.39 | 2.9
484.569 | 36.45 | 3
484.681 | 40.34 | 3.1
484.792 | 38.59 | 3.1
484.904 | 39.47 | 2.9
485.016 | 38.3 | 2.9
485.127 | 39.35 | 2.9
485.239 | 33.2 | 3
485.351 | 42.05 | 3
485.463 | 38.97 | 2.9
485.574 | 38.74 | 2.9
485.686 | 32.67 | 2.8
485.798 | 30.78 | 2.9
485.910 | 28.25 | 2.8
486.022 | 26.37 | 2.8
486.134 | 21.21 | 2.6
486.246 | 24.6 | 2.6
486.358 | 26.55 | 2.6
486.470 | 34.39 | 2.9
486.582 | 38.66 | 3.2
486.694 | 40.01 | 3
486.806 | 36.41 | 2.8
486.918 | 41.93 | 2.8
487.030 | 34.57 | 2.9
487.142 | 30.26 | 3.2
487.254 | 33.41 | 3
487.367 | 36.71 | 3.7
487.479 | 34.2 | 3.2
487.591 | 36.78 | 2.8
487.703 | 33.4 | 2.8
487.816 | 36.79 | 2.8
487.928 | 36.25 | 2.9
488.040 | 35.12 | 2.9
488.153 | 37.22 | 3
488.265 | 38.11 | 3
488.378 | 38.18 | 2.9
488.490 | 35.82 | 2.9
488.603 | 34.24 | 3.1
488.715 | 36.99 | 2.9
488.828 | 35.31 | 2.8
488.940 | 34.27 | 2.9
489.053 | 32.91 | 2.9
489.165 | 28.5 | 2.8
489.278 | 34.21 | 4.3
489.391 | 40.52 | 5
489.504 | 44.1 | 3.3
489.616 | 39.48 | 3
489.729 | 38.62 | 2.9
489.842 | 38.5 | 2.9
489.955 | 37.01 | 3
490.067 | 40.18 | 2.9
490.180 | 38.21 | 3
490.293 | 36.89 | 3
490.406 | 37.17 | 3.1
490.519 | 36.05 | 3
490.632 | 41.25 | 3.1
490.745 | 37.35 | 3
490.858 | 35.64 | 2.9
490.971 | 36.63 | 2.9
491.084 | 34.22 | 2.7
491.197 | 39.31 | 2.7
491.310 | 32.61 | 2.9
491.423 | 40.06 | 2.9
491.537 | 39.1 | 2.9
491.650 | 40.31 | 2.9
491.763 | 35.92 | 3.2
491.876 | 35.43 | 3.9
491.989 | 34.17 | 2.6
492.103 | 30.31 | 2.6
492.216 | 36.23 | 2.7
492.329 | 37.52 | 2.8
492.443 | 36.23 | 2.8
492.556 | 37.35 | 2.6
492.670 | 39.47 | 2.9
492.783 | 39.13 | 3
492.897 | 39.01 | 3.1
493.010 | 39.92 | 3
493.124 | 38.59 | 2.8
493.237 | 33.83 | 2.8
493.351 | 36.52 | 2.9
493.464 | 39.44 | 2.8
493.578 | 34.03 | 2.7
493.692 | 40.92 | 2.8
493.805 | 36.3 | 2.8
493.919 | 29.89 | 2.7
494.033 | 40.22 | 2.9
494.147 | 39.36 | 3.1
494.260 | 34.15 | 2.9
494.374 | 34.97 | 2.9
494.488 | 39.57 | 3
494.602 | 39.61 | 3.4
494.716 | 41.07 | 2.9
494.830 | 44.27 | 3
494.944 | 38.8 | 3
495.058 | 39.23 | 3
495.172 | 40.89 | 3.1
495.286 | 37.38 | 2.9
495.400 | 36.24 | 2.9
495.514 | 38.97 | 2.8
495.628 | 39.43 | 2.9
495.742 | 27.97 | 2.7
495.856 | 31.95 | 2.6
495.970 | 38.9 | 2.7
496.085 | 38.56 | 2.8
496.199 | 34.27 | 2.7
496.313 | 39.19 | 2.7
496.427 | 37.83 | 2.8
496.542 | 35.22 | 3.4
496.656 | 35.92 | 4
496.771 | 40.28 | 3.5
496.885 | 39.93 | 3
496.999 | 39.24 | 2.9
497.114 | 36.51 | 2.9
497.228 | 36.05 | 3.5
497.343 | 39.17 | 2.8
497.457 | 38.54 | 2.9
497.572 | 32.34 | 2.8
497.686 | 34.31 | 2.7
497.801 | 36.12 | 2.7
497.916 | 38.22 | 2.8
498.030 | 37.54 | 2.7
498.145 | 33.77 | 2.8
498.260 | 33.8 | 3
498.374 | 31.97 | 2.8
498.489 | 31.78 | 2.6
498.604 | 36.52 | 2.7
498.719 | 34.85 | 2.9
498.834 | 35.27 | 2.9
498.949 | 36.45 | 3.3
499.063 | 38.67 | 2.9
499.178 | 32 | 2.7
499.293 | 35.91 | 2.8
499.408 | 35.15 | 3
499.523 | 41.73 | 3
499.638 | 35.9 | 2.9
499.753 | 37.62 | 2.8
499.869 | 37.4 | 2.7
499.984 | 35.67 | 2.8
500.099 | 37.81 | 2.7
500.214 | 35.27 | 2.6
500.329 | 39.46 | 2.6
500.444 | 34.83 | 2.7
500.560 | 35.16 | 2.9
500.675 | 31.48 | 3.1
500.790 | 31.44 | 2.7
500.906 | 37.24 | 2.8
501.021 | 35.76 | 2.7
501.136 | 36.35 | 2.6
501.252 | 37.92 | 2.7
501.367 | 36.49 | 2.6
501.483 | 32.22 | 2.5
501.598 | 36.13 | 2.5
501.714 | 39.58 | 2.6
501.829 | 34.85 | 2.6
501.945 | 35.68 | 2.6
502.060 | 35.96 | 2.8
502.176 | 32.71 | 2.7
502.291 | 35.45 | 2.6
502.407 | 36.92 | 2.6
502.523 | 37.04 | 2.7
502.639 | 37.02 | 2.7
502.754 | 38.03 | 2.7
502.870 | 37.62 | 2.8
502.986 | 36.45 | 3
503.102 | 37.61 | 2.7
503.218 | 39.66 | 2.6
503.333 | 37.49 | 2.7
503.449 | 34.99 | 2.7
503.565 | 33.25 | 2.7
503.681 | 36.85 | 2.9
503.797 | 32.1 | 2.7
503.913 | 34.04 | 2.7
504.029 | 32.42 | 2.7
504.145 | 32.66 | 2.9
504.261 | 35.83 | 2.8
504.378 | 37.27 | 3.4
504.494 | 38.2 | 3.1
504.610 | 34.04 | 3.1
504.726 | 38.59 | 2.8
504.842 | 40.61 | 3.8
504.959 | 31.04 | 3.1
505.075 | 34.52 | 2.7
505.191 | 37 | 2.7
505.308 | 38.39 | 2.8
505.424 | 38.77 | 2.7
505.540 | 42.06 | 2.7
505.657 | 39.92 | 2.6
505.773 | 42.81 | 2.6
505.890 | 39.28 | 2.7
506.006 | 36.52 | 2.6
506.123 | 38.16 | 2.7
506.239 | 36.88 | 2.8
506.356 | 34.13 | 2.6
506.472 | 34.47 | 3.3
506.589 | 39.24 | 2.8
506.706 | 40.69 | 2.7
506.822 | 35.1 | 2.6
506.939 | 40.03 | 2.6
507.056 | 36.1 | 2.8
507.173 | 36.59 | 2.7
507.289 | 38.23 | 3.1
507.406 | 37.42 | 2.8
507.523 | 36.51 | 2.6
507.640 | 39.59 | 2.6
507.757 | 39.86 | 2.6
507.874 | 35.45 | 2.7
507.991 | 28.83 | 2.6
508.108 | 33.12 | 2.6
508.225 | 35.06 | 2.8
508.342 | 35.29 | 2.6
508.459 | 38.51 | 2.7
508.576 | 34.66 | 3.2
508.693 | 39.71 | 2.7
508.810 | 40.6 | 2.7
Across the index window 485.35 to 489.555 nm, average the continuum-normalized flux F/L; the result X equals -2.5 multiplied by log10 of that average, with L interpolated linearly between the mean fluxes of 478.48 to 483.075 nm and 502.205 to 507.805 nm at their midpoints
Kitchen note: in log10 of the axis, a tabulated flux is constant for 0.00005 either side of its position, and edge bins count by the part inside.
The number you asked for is 0.09 mag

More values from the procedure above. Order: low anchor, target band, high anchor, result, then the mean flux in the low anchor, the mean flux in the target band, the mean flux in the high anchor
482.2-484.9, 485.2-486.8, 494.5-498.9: 0.15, 37.7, 32.7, 36.9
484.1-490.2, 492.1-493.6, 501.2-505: -0.05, 35.6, 37.3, 36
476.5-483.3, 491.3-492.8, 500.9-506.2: 0.01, 37.8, 36.8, 36.6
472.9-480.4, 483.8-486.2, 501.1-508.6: 0.06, 37.2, 35.2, 36.6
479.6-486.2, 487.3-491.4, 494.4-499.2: 0.01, 36.8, 36.7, 36.9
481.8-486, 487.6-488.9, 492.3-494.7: 0.04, 37.2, 36.1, 37.5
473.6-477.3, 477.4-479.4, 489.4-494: -0.04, 37.2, 38.7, 37.4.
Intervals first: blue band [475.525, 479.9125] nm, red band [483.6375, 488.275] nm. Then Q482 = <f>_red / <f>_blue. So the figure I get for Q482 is 0.94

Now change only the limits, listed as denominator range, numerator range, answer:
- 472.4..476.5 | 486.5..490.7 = 0.98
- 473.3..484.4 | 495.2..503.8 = 0.96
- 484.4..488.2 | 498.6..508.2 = 1.04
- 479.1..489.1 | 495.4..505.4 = 0.99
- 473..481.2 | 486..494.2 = 0.97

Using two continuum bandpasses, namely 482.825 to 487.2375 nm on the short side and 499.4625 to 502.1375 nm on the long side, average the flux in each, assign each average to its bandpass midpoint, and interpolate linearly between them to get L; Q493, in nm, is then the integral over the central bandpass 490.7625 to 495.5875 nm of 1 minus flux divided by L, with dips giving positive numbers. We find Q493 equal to -0.22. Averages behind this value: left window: 35.5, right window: 36.1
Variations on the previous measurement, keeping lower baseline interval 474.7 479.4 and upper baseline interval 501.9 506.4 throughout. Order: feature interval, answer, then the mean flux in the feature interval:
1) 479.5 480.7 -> 0.04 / 36.2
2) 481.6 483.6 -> -0.07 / 38.7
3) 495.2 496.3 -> 0.02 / 36.2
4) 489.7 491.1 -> -0.02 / 37.6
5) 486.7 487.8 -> 0.05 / 35.6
